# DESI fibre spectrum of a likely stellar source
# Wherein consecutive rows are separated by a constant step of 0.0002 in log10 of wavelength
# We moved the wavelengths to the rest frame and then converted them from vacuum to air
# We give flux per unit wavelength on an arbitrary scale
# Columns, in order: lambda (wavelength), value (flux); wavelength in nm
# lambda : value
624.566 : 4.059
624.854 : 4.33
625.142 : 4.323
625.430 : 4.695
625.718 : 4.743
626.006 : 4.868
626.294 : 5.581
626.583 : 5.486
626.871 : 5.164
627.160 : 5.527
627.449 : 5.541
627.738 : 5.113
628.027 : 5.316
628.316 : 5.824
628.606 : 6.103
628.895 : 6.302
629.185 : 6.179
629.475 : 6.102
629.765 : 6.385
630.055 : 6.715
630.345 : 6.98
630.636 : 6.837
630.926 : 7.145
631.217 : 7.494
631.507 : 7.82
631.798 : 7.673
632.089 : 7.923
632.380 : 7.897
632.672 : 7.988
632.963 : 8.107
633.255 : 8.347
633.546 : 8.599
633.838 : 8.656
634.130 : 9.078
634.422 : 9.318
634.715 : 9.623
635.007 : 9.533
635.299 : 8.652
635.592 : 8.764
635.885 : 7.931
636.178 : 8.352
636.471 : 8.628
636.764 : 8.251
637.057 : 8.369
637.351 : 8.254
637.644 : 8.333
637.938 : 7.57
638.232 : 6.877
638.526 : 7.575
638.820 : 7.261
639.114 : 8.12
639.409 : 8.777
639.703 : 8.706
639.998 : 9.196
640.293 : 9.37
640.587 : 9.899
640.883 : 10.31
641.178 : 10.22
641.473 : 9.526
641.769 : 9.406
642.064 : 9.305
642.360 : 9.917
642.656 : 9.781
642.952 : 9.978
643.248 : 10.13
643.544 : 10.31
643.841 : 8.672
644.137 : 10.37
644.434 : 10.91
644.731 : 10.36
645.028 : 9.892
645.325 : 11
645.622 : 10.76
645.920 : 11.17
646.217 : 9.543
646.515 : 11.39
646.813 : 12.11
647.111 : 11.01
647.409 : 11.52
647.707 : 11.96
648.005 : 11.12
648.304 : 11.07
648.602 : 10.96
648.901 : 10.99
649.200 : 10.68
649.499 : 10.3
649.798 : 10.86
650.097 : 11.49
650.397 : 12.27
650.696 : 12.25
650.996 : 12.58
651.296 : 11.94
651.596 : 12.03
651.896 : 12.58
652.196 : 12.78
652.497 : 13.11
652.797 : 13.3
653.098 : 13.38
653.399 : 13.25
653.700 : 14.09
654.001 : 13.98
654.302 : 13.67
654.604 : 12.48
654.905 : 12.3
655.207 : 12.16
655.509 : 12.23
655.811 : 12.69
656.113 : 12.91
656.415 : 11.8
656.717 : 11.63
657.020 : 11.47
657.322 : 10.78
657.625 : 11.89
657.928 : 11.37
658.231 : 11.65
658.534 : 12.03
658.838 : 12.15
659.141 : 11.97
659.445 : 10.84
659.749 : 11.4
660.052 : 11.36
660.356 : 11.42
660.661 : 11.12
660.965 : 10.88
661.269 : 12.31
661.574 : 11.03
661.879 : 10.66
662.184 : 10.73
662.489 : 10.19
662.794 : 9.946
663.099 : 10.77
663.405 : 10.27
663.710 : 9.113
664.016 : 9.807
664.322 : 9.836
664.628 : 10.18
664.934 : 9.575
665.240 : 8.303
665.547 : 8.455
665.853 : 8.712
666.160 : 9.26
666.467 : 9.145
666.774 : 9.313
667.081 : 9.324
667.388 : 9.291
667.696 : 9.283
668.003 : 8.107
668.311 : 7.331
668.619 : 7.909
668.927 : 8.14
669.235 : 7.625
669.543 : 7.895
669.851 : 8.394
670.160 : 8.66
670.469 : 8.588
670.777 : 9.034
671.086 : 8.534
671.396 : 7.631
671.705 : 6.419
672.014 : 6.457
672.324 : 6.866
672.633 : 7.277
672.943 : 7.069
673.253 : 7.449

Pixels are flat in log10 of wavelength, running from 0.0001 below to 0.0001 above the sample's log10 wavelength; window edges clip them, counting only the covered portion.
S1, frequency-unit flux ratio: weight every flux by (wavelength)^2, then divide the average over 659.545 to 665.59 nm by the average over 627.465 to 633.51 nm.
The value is 1.66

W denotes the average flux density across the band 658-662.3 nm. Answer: 11.4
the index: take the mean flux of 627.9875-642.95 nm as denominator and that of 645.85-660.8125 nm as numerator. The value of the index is 1.5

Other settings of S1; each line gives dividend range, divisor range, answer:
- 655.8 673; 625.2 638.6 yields 1.49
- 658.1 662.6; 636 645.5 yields 1.31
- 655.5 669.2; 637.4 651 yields 1.08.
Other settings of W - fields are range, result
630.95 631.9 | 7.6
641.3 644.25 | 9.74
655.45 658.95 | 11.9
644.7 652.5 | 11.4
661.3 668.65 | 9.51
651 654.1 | 13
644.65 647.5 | 10.9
